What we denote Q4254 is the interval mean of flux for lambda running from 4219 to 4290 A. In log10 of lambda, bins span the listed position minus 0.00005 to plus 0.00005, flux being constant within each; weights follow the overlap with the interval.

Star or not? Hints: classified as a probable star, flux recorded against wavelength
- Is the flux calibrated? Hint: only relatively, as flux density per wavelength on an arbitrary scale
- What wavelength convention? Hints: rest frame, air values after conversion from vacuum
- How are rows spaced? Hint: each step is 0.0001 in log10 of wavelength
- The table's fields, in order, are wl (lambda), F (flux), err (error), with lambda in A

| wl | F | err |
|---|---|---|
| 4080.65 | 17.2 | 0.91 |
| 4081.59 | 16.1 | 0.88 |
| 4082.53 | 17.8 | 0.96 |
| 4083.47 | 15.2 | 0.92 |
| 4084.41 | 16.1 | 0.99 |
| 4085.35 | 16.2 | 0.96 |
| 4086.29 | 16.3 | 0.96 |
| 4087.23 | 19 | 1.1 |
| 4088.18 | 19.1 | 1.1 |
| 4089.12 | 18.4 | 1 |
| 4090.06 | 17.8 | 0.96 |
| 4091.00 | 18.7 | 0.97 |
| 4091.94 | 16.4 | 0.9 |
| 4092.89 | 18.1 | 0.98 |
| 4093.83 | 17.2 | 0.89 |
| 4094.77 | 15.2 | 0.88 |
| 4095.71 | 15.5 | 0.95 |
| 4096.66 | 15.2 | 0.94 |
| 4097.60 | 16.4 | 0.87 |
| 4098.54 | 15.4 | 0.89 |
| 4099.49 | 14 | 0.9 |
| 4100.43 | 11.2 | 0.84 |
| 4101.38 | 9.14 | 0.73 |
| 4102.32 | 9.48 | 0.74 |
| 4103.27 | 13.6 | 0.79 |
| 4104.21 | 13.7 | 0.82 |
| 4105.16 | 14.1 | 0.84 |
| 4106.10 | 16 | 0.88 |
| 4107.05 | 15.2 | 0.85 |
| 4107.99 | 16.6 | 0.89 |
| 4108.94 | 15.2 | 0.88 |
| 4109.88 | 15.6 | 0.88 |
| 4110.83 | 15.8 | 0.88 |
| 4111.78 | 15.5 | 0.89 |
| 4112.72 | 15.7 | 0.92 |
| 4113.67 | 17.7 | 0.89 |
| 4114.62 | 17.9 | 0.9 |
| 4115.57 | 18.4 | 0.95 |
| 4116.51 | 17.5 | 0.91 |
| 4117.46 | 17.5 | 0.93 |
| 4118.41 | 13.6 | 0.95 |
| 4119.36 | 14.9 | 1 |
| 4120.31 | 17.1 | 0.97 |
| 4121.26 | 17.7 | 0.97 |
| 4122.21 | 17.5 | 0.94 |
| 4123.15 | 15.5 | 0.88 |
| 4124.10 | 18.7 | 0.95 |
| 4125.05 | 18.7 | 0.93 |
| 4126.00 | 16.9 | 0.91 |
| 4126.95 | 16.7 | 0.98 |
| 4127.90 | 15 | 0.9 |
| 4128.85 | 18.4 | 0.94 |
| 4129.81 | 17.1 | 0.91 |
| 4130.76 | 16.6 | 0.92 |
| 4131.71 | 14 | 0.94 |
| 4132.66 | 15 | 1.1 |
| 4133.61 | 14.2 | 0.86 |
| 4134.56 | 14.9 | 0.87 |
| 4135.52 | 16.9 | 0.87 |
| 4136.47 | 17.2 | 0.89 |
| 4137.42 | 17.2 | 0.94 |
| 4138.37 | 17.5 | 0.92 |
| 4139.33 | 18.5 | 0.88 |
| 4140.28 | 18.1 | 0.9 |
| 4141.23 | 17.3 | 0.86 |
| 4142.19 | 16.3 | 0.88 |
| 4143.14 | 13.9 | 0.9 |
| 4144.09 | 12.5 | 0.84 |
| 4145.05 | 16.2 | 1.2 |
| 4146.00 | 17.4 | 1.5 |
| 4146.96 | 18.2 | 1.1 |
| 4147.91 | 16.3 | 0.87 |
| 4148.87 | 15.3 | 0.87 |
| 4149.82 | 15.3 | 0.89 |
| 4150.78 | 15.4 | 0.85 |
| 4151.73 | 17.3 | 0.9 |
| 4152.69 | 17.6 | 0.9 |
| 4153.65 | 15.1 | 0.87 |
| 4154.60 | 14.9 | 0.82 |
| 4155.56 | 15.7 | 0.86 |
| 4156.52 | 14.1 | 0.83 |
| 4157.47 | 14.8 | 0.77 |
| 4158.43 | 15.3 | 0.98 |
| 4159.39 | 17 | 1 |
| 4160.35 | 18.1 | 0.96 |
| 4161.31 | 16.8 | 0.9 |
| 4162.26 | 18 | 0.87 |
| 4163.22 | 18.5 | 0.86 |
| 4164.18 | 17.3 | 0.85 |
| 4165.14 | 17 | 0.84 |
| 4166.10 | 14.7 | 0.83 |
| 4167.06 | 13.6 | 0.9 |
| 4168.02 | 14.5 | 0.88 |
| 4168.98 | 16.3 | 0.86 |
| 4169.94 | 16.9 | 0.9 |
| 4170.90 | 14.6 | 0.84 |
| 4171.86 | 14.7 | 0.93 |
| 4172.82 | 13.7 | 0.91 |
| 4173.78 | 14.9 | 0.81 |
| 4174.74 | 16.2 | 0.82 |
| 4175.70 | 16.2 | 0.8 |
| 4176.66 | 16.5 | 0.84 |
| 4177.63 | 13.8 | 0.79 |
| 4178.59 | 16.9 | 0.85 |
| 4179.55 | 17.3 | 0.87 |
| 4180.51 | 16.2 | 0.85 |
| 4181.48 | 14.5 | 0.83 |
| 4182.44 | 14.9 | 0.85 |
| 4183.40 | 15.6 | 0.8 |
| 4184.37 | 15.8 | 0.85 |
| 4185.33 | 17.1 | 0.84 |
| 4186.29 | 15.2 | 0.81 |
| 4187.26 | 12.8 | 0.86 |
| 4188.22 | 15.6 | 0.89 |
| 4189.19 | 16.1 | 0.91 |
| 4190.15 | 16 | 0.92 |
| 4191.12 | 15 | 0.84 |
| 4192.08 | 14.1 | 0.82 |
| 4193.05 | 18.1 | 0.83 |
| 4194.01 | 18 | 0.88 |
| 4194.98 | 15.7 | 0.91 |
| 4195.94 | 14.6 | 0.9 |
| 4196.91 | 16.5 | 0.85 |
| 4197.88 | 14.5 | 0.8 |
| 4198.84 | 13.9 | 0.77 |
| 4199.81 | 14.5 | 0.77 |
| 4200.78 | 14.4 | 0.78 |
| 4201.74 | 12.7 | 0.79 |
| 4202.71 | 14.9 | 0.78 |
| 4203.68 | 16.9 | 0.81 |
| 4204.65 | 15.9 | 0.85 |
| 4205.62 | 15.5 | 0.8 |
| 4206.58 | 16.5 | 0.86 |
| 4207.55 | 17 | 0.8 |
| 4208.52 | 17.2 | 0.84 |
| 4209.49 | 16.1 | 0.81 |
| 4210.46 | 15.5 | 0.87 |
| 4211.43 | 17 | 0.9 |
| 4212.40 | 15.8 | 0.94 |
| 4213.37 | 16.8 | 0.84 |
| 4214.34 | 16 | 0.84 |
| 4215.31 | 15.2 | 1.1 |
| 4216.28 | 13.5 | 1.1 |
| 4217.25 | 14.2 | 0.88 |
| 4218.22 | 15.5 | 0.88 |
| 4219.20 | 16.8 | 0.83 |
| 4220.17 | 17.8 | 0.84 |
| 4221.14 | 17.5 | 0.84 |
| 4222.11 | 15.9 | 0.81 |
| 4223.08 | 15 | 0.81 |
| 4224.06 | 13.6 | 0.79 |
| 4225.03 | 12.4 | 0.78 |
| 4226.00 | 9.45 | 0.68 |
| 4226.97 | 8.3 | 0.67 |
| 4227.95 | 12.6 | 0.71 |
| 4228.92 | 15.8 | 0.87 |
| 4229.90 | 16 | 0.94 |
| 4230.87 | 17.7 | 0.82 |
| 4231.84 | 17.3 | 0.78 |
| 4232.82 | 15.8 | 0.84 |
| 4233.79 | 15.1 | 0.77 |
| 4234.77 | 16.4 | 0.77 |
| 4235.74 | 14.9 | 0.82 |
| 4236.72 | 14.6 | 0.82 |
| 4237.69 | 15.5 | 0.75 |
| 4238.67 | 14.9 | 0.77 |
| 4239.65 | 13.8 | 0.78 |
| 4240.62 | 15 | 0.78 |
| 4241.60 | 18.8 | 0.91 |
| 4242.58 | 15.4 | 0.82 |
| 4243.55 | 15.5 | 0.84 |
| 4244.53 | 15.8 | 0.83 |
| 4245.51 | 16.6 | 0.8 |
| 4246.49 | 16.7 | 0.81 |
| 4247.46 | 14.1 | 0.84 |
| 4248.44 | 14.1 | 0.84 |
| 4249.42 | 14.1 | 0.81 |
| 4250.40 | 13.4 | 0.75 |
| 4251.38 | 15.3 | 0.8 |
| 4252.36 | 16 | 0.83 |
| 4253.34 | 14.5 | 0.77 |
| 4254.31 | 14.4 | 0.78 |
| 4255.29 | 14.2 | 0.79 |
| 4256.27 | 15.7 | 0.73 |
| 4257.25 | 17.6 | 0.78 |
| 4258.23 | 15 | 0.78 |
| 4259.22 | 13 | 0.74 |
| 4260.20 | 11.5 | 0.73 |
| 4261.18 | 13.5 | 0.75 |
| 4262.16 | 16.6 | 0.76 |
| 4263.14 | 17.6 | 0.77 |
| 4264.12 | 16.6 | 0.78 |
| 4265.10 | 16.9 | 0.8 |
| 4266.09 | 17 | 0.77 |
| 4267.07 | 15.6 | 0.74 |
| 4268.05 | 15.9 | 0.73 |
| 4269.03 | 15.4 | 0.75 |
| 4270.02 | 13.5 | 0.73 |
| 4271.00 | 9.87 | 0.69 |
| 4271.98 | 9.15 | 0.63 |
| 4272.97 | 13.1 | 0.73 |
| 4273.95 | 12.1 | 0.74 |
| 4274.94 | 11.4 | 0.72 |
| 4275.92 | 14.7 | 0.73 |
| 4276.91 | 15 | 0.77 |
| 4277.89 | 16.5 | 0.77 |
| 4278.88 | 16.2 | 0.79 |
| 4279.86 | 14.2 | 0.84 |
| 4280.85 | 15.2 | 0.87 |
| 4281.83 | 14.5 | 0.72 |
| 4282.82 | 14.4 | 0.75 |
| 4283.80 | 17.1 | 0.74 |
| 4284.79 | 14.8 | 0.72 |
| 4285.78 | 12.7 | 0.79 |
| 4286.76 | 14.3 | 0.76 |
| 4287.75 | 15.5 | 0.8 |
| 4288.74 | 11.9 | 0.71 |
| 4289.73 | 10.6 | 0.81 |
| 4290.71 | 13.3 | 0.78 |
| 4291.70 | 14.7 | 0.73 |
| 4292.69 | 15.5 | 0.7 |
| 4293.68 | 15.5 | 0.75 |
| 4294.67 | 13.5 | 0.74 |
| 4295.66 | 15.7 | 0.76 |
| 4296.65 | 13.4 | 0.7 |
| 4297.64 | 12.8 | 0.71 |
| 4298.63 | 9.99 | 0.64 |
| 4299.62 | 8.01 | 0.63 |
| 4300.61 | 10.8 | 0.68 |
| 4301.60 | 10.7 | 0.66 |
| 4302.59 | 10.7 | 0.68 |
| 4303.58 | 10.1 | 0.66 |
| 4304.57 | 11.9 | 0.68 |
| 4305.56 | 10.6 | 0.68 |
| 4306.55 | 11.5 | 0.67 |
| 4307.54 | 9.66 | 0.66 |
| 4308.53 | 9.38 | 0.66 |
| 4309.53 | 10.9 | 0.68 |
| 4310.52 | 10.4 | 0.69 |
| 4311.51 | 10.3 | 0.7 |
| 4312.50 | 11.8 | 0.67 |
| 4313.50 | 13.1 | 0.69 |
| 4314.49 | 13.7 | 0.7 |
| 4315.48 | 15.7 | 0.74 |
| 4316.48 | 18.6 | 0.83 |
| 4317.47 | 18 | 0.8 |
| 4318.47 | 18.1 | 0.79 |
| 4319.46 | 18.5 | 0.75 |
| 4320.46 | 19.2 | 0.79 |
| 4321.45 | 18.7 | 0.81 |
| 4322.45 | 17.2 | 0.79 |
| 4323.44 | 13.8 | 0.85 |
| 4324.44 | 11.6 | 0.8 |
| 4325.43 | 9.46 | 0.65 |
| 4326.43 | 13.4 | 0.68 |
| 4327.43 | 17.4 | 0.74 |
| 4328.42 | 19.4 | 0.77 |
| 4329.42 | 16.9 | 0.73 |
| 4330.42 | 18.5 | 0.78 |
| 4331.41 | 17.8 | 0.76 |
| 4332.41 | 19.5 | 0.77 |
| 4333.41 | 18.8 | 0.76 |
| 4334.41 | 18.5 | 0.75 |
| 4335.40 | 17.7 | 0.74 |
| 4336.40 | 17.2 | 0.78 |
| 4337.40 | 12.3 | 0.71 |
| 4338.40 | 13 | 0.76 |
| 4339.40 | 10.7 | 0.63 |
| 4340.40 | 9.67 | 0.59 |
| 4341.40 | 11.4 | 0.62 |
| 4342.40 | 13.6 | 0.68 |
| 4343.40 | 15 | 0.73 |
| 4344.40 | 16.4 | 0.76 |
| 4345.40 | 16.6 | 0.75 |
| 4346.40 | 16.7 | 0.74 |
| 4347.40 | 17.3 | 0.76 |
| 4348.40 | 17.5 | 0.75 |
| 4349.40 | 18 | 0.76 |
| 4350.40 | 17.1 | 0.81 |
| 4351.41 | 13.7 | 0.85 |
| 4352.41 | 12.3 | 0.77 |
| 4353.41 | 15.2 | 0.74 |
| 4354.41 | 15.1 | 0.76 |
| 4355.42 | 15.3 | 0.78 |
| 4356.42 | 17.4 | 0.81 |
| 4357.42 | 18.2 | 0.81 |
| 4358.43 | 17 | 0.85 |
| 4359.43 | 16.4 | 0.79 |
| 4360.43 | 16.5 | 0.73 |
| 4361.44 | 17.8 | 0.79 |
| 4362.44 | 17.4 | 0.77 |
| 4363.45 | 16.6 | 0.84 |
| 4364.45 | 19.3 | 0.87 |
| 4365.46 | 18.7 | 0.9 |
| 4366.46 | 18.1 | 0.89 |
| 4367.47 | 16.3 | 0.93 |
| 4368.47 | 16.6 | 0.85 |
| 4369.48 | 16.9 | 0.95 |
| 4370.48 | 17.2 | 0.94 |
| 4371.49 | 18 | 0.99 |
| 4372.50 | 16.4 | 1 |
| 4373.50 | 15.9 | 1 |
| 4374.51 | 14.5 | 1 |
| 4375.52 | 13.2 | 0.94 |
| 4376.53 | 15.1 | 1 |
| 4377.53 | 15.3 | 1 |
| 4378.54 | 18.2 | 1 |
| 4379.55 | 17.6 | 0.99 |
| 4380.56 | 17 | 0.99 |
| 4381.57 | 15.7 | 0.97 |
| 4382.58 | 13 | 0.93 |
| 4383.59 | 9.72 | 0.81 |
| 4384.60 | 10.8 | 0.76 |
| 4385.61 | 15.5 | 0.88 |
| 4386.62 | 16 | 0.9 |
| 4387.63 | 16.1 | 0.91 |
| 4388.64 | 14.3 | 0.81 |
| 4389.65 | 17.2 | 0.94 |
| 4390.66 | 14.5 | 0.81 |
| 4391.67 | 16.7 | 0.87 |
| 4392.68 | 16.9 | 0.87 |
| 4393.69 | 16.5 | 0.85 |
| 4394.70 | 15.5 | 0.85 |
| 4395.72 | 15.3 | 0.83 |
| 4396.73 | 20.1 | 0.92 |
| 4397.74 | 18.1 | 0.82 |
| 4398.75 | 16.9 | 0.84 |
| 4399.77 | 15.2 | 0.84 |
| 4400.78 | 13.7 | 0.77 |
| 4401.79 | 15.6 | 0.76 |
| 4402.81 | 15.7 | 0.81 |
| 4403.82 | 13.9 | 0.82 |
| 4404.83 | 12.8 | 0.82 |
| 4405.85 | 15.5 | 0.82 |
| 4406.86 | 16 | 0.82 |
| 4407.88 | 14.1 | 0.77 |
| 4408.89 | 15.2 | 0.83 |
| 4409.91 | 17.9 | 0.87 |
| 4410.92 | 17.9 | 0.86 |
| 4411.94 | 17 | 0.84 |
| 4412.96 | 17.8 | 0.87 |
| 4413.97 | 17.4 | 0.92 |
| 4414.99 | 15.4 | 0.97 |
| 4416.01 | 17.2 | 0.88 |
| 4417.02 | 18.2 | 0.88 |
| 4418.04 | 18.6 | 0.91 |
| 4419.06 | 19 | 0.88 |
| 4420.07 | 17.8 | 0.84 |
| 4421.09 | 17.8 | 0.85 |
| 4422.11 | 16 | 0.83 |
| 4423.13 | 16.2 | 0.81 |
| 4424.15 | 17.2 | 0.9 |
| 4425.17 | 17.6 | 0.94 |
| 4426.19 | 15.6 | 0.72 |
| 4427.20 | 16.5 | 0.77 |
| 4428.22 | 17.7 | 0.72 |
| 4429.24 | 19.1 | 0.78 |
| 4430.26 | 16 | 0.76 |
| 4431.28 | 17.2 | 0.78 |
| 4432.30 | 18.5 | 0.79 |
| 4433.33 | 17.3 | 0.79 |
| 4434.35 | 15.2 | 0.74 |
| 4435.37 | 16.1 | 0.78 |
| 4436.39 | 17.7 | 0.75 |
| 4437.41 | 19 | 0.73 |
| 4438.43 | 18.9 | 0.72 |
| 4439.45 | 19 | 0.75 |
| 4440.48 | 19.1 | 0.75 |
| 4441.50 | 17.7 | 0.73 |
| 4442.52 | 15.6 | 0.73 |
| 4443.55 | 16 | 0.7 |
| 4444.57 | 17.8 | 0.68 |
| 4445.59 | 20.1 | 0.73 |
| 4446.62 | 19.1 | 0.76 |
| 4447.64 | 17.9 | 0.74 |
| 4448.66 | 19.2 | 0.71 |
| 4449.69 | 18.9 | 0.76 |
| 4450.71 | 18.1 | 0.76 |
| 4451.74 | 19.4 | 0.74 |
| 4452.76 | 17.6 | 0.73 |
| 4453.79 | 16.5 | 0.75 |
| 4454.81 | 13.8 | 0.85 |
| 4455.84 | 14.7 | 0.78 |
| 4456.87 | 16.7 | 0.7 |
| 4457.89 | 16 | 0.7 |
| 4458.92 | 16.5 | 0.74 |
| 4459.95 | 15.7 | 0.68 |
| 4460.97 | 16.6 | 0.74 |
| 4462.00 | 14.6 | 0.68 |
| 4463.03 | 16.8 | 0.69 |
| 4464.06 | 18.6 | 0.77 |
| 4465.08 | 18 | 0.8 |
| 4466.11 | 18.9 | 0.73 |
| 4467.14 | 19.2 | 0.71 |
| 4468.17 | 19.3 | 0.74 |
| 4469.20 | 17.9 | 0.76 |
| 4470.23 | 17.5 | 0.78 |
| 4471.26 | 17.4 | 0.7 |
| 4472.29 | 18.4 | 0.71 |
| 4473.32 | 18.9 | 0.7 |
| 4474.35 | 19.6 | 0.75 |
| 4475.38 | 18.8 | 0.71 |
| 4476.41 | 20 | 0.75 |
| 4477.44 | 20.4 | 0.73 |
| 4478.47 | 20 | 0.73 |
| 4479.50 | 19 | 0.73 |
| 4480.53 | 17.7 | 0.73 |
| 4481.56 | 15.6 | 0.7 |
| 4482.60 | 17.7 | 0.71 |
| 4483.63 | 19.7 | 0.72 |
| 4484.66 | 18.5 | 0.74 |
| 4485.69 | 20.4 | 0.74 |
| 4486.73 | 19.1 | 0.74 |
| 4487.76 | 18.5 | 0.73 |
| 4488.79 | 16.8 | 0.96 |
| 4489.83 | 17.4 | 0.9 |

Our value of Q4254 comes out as 14.7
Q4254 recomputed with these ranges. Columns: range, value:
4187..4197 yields 15.7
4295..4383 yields 15.1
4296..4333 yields 13.9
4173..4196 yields 15.7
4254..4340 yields 14.3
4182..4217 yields 15.6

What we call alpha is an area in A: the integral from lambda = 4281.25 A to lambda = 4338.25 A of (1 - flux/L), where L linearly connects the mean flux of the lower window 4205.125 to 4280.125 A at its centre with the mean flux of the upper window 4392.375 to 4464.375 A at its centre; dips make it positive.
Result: 5.5 A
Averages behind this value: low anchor 15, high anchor 16.9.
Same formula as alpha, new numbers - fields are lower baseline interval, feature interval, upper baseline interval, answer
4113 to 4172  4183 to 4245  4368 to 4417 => 3.2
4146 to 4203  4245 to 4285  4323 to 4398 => 2.7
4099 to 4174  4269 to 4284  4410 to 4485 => 2.6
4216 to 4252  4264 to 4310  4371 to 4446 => 6.6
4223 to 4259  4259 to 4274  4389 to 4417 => 0.8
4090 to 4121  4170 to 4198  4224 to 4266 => -0.7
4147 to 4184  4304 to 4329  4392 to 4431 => 3.4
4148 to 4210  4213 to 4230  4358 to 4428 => 1.4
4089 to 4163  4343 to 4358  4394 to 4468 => 0.6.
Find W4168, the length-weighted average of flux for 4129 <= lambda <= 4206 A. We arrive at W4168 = 15.8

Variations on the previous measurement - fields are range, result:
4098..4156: 15.9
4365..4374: 17.1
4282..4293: 14.1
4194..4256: 15.2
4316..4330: 16.5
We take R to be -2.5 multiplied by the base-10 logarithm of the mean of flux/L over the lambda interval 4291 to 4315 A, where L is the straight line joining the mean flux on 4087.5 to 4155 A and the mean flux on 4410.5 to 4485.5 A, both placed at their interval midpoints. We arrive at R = 0.388 mag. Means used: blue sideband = 16.1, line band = 11.9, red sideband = 17.7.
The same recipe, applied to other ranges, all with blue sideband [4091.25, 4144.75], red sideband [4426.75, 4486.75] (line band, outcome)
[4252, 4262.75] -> 0.13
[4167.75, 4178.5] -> 0.06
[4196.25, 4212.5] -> 0.05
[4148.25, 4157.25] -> 0.03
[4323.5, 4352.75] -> 0.12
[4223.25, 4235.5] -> 0.16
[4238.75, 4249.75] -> 0.08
